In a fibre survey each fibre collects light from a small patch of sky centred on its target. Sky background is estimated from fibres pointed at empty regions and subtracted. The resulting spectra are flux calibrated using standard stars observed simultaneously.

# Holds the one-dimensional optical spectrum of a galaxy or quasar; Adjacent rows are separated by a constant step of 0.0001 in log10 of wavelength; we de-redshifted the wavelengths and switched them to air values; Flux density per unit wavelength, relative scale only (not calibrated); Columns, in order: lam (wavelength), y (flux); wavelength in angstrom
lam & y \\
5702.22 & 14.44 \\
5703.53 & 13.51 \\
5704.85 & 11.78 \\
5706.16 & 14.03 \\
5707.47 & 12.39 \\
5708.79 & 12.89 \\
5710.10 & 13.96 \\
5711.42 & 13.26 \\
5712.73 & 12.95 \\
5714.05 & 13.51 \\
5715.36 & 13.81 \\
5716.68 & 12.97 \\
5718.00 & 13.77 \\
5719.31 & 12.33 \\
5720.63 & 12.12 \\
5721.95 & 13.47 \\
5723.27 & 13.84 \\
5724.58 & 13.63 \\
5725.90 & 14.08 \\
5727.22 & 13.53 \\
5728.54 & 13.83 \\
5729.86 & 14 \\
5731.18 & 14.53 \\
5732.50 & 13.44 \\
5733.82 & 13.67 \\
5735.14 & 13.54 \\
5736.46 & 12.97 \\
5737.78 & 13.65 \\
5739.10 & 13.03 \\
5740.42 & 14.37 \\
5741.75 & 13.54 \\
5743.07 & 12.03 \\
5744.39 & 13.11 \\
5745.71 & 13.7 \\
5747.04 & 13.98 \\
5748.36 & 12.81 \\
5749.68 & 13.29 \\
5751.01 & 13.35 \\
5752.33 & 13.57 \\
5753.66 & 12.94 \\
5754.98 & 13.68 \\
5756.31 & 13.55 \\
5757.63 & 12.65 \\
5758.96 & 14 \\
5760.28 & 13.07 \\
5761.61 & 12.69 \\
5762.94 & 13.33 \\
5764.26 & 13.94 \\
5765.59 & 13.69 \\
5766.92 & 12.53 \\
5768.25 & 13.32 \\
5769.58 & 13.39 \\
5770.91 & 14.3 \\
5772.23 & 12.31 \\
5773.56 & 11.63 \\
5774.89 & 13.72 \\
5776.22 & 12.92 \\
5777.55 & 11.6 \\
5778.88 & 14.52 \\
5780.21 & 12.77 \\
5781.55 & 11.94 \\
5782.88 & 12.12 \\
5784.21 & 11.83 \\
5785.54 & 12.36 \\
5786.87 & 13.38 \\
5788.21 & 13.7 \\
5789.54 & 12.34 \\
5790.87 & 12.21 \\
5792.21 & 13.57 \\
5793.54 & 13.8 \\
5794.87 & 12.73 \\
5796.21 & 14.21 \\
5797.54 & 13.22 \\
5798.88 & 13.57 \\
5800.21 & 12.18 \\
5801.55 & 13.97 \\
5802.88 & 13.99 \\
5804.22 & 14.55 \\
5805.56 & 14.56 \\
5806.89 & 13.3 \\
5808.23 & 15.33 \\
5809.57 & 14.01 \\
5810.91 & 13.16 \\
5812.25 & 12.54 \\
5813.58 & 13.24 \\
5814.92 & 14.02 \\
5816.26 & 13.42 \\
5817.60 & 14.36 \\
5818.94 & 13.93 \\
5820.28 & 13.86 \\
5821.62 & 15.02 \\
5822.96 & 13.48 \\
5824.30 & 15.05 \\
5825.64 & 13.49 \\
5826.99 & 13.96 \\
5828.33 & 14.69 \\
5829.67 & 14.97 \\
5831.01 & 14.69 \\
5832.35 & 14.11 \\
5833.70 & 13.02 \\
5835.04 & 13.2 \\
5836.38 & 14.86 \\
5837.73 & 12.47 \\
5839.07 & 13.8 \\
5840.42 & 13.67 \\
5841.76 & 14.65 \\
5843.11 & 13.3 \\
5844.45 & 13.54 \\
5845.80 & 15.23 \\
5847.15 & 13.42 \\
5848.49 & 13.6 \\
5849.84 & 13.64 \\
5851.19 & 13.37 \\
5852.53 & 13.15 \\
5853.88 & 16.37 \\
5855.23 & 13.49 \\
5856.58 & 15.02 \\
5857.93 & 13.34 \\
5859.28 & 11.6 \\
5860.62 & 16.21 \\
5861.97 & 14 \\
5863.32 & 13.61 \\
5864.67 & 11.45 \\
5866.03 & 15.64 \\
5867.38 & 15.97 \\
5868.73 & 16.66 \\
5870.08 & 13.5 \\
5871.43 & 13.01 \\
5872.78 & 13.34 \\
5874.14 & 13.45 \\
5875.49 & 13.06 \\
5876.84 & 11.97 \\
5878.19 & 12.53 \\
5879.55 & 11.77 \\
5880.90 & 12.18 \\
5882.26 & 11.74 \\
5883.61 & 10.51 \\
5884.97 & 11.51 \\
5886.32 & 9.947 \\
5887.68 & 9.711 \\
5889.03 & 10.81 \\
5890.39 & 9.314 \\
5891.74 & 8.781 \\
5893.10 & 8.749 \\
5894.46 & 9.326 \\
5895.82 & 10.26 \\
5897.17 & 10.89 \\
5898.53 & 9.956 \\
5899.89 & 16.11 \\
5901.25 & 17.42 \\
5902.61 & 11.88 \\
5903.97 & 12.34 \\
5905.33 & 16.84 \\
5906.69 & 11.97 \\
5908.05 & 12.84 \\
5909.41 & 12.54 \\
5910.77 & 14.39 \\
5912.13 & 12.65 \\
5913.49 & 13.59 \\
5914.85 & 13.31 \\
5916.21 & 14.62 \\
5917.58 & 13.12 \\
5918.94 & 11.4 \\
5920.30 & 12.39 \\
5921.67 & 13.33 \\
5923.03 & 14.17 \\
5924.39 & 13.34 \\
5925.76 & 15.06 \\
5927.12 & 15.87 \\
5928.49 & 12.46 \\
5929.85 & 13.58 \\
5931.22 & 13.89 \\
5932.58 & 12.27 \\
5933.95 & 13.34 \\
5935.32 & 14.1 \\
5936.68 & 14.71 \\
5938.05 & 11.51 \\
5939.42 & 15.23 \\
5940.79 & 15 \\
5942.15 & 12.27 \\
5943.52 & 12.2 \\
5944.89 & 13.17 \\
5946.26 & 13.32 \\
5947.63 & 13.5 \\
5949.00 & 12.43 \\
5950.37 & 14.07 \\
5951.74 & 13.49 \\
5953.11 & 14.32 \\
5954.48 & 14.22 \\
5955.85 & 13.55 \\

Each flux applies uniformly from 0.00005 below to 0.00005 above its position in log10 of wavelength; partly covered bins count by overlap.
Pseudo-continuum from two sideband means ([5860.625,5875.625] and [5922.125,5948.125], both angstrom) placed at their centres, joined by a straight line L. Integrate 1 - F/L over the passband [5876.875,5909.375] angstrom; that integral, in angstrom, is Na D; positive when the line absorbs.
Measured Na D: 5.3 angstrom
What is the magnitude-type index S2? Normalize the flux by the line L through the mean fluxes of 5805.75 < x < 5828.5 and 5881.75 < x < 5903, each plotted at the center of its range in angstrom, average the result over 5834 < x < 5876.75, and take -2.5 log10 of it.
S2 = -0.12 mag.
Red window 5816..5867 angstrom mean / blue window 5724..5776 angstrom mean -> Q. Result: 1.04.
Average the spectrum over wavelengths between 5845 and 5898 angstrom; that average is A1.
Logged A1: 12.6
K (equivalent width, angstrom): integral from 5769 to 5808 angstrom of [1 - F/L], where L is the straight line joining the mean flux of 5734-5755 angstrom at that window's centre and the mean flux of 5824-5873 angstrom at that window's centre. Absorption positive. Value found 1.39 angstrom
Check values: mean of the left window 13.3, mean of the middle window 13.2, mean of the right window 14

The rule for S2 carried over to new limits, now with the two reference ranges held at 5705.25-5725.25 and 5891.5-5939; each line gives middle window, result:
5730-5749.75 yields -0.02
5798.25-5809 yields -0.06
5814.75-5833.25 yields -0.09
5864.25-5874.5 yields -0.09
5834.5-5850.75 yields -0.06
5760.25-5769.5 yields 0.00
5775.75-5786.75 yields 0.05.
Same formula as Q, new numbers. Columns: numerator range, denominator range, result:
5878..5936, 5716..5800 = 0.94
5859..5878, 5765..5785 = 1.08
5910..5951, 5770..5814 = 1.02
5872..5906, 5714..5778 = 0.88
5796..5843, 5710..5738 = 1.03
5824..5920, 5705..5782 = 0.98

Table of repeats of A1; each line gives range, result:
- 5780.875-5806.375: 13.2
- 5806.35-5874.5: 14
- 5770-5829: 13.4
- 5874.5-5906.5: 11.7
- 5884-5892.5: 10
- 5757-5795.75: 13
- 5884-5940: 12.7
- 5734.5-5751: 13.3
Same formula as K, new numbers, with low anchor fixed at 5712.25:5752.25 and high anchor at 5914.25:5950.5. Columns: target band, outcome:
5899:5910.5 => -0.41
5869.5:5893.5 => 3.56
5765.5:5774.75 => 0.29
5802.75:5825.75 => -0.91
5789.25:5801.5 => 0.26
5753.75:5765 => 0.08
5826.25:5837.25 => -0.58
